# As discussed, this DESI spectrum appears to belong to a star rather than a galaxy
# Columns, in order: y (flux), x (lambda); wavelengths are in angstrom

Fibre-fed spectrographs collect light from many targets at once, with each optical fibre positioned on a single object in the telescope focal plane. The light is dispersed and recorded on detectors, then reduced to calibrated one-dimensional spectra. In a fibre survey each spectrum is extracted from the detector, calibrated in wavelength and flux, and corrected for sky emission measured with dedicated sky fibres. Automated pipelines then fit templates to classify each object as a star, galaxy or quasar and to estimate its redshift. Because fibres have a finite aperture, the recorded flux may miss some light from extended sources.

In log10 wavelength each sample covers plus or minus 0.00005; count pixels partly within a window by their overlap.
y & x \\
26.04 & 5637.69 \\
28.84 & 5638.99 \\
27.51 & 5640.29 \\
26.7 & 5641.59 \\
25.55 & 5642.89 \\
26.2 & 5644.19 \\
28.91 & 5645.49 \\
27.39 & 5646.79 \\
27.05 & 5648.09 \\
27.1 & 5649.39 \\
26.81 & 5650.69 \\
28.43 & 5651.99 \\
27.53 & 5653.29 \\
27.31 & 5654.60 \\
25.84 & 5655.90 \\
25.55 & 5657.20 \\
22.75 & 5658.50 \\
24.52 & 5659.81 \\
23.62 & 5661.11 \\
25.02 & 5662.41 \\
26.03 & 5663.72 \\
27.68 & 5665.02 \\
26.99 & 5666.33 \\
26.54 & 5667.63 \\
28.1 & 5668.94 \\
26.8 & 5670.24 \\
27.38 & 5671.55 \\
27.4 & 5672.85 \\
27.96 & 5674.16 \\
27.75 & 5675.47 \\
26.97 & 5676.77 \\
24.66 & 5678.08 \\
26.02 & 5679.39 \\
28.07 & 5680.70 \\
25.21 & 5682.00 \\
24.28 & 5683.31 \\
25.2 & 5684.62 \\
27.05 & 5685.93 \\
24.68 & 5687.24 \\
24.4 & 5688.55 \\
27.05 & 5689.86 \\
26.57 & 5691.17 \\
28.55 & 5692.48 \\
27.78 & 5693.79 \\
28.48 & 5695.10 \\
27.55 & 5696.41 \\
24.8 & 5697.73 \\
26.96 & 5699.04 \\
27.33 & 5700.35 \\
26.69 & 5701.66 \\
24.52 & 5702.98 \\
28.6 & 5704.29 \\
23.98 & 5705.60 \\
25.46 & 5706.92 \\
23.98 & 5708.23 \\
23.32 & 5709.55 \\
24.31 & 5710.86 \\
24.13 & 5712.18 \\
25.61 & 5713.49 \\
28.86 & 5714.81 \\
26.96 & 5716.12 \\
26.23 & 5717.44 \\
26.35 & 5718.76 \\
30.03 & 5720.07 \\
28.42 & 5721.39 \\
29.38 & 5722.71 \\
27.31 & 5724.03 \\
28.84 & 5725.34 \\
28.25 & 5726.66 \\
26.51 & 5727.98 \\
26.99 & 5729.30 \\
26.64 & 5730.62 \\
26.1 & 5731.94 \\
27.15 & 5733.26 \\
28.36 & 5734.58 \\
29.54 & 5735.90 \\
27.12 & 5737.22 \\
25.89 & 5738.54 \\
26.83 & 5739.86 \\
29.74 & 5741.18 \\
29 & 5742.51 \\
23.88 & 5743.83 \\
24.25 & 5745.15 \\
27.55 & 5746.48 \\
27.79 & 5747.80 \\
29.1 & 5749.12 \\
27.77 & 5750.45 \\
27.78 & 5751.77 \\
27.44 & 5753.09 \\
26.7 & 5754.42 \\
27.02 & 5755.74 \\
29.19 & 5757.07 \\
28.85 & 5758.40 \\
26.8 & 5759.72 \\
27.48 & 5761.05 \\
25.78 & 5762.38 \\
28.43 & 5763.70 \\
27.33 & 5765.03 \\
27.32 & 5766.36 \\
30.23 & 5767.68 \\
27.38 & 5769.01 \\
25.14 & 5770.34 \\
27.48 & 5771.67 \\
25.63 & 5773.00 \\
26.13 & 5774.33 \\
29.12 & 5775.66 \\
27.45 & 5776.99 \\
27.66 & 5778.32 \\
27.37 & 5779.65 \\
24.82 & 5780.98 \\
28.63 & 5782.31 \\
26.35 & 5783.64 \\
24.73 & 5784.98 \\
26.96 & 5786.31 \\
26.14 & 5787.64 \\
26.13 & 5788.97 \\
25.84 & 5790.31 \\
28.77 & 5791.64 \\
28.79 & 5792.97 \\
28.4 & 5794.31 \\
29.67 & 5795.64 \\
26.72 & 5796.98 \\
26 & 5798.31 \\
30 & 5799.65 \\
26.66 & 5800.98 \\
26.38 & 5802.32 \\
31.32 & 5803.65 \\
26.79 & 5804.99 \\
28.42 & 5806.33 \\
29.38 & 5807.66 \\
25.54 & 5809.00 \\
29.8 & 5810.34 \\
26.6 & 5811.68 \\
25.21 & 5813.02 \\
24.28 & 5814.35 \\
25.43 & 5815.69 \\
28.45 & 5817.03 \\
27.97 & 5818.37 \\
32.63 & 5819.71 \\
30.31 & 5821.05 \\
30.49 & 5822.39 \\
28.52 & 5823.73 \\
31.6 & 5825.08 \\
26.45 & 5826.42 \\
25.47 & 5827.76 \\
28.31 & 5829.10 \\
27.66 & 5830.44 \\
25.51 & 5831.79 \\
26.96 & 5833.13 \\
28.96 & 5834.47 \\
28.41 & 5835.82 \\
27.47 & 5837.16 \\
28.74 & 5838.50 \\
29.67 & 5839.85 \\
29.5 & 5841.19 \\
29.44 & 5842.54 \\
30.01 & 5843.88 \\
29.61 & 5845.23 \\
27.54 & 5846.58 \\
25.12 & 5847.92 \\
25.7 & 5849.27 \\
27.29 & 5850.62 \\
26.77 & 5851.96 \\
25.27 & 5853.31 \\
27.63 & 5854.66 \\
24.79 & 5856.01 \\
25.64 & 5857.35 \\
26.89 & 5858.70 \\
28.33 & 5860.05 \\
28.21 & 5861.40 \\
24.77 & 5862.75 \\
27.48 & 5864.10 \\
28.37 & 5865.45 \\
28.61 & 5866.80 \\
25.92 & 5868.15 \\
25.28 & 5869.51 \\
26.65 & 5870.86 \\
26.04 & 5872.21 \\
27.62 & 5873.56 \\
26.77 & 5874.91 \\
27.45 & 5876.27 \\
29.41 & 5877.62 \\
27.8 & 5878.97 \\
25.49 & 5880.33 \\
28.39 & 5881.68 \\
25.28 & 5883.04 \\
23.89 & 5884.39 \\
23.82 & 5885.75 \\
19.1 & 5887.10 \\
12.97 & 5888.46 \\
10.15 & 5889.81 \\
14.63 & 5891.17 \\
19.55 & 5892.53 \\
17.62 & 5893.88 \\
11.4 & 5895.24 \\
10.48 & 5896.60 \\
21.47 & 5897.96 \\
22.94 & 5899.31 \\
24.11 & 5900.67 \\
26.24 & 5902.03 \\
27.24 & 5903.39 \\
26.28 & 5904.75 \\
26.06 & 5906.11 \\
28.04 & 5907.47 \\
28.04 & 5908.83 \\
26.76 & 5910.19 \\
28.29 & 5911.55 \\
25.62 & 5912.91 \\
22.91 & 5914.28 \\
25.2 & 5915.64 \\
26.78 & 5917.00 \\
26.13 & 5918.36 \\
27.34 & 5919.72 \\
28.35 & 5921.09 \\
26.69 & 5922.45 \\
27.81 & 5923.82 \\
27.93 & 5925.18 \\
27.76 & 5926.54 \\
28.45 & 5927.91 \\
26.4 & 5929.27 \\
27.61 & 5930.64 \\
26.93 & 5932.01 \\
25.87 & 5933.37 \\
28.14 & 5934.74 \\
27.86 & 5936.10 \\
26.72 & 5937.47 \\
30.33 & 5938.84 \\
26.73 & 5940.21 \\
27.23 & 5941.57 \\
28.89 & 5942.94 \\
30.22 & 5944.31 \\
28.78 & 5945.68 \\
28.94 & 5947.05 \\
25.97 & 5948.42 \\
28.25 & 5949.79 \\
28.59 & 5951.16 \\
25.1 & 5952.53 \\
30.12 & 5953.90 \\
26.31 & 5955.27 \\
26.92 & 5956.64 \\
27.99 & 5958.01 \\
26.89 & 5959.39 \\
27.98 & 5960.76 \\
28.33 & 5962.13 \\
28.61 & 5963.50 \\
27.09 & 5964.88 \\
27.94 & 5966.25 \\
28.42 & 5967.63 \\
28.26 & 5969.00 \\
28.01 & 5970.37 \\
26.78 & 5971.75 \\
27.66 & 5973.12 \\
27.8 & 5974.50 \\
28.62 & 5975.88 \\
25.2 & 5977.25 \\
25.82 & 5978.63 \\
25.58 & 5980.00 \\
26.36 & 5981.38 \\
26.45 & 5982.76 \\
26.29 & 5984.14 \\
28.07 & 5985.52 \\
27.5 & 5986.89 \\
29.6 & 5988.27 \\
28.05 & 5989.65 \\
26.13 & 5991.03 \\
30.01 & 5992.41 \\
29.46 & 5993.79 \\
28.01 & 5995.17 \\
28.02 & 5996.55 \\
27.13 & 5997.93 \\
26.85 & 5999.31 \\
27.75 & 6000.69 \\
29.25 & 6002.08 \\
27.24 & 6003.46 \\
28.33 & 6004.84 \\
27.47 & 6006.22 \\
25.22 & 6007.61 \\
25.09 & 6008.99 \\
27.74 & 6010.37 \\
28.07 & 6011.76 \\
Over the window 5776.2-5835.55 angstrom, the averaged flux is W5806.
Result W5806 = 27.6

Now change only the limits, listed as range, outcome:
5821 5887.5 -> 27.2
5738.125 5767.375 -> 27.4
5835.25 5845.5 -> 29.1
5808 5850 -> 28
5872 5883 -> 27.3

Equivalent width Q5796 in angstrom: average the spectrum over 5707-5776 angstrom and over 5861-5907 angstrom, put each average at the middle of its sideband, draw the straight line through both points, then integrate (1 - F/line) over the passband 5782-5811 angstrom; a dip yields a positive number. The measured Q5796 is -2.1 angstrom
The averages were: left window 27.2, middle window 27.6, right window 23.4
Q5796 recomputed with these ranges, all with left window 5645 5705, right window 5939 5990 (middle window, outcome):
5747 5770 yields -0.8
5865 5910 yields 6.4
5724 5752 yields -0.6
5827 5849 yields -0.7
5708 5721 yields 0.3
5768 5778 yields 0.0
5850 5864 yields 0.3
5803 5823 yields -0.8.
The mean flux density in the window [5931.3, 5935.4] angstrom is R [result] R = 27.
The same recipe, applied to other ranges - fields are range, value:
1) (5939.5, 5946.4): 28.4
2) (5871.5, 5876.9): 27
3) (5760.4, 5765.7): 27.2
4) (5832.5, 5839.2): 28.1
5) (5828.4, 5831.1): 28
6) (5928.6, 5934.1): 26.7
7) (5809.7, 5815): 26.5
